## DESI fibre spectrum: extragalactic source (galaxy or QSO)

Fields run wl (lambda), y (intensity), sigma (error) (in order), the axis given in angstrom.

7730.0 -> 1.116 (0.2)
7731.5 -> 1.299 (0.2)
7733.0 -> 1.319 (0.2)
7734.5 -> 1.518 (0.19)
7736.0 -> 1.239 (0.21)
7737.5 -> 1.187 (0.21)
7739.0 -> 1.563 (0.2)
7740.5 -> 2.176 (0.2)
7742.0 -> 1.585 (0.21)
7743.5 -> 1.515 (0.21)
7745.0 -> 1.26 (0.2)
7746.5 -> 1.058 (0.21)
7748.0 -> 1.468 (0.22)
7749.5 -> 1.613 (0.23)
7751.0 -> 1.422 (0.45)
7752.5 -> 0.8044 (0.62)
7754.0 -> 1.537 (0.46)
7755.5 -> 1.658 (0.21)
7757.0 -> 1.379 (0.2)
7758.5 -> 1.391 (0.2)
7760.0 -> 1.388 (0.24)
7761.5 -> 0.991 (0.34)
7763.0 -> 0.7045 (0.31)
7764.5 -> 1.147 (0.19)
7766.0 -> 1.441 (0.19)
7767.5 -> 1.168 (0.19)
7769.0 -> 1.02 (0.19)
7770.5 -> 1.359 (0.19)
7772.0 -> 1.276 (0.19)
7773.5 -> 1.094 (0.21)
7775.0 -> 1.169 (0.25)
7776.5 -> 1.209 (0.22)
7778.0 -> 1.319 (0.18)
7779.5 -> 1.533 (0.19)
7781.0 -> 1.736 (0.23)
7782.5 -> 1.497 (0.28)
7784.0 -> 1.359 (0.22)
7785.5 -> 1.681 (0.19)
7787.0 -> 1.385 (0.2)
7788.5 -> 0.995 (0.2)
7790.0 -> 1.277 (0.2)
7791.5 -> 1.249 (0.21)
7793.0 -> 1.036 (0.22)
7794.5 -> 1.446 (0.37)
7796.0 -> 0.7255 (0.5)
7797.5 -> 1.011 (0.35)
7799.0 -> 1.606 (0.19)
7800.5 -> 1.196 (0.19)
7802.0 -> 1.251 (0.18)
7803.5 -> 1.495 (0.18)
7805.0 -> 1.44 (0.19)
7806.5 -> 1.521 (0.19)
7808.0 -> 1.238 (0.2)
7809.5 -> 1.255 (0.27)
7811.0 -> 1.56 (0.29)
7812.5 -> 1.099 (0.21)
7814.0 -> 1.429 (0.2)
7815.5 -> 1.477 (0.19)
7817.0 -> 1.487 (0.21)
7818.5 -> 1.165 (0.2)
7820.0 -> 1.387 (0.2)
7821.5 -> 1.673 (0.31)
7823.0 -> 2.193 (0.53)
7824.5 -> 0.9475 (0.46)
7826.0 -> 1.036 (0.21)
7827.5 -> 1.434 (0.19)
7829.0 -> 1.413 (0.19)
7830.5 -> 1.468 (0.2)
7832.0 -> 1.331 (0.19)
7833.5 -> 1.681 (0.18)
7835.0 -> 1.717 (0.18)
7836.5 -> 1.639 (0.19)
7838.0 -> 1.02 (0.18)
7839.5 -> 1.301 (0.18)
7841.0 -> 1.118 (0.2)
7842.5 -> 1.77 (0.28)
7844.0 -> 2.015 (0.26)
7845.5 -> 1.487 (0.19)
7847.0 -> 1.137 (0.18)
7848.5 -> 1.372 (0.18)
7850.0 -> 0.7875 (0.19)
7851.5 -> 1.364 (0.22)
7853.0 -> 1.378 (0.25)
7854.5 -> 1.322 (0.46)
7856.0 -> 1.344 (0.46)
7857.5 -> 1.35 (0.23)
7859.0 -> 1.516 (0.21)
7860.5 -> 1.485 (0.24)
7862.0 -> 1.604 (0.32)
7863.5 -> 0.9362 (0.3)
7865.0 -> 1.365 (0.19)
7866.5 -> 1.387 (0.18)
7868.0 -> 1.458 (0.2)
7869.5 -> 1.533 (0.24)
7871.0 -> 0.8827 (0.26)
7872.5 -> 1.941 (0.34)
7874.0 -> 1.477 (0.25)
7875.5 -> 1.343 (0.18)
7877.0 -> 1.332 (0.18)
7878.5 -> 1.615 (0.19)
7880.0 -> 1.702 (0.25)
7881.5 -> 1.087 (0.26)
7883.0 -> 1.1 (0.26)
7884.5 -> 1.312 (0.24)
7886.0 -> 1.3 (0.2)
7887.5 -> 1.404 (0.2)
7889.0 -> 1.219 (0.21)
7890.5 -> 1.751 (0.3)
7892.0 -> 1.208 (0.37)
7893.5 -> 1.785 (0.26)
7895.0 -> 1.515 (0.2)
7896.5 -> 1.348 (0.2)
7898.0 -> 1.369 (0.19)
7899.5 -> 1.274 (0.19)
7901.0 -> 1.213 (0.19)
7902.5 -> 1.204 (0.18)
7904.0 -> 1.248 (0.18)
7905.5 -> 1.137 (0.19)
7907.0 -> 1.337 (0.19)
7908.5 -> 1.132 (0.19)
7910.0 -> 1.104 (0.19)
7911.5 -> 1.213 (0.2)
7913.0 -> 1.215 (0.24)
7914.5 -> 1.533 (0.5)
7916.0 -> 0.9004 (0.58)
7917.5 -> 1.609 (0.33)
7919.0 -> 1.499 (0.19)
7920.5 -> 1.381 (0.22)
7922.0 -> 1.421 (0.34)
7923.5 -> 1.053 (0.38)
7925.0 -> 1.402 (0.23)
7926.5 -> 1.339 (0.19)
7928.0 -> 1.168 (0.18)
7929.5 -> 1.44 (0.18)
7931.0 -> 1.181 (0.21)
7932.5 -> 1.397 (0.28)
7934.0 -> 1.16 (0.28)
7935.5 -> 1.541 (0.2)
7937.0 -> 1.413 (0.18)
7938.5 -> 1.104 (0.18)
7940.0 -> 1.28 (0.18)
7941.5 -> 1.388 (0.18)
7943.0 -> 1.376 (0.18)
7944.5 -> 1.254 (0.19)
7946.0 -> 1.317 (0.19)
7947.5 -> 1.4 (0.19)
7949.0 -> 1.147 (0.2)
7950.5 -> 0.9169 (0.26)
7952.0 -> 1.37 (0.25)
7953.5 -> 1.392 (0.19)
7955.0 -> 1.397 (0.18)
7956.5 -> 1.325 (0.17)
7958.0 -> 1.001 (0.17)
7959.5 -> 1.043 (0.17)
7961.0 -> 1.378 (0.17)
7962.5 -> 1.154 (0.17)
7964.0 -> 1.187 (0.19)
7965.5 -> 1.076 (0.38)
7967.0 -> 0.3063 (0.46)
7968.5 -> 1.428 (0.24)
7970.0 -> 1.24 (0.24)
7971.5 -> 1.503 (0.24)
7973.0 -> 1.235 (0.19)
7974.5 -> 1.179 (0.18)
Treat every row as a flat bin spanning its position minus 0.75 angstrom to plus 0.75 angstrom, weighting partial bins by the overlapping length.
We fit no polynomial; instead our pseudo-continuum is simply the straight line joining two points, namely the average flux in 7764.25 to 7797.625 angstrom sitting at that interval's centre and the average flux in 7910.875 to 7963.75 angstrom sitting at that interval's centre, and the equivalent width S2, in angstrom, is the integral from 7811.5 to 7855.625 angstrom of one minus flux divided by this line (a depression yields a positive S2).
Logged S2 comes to -4.3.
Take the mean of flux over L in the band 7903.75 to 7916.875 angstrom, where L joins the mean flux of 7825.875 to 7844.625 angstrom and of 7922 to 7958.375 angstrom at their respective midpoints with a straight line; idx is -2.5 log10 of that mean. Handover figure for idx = 0.115 mag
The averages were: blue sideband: 1.47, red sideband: 1.29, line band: 1.2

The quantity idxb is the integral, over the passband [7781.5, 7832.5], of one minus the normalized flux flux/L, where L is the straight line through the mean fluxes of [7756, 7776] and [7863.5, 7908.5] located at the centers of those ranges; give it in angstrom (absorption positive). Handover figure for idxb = -3.7 angstrom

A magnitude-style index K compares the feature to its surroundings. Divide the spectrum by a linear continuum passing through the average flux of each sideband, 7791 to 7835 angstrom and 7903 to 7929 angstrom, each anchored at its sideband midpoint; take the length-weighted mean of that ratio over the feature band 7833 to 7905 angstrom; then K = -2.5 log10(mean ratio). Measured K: -0.06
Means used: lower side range 1.36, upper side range 1.28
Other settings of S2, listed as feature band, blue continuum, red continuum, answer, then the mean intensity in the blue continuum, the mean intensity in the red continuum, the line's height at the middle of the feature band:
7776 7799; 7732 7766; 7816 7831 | 1.4 angstrom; 1.36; 1.42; 1.39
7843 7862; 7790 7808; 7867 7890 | -0.7 angstrom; 1.27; 1.38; 1.35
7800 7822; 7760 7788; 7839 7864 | -0.8 angstrom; 1.28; 1.37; 1.33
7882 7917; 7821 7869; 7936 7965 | 0.8 angstrom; 1.41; 1.26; 1.33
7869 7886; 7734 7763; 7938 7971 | -1.5 angstrom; 1.39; 1.21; 1.27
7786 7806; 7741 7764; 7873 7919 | 1.2 angstrom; 1.33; 1.34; 1.33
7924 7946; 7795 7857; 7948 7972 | -1.8 angstrom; 1.37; 1.18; 1.21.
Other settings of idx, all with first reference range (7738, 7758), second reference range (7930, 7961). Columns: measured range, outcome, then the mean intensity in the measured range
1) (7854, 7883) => -0.04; 1.4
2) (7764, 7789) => 0.09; 1.32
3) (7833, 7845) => -0.12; 1.53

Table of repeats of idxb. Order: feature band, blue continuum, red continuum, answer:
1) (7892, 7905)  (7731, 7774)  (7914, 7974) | -0.76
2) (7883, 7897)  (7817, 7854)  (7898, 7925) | -1.09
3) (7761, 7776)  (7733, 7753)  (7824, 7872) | 2.84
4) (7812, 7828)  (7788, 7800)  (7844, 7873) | -1.90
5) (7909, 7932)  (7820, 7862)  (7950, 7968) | -1.27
